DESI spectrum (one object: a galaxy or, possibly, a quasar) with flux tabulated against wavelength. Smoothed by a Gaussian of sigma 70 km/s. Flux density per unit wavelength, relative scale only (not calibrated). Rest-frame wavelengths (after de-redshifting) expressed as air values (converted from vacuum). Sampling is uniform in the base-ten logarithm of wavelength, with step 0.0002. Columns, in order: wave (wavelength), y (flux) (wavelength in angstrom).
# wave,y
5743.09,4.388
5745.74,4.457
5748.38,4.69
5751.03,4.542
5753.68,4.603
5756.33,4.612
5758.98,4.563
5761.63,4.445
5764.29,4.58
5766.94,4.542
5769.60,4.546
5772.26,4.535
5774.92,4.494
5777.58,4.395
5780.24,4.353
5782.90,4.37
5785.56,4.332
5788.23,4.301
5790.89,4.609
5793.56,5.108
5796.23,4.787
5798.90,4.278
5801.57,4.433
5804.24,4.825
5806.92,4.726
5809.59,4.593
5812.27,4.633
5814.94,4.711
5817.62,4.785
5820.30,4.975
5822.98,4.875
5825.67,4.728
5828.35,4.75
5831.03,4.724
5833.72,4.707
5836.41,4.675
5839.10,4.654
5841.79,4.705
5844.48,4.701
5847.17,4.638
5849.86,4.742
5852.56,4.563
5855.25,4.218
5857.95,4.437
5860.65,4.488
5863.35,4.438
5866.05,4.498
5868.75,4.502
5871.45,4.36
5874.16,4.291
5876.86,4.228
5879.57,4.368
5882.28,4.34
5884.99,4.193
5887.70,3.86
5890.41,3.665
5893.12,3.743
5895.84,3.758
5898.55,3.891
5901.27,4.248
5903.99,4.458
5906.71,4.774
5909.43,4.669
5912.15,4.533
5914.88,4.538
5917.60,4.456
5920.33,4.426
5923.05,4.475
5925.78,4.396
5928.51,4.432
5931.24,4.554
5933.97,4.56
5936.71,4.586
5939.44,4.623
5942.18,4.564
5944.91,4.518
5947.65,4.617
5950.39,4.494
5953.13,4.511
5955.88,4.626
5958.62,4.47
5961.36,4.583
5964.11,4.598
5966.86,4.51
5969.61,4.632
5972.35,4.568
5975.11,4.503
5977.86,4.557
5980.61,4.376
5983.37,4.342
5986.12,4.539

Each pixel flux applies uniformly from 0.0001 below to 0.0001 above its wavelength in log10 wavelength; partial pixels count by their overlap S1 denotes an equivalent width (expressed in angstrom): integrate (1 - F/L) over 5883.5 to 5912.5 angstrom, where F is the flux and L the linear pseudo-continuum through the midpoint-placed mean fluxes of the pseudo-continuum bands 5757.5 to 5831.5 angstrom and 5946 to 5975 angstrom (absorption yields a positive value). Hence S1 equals 2.69 angstrom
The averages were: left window 4.61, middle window 4.15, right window 4.56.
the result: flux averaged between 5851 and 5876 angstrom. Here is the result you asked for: 4.42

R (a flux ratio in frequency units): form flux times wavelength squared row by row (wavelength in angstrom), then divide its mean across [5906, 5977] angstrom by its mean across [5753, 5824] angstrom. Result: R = 1.0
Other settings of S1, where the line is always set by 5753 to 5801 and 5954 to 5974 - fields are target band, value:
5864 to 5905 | 3.47 angstrom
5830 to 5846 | -0.55 angstrom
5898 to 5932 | 0.69 angstrom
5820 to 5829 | -0.57 angstrom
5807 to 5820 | -0.51 angstrom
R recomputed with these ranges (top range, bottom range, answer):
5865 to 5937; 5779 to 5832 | 0.96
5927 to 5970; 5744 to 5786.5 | 1.08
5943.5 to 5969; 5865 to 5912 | 1.10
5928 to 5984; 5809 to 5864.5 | 1.02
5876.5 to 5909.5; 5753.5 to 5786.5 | 0.96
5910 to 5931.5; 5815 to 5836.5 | 0.97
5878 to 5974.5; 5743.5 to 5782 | 1.03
